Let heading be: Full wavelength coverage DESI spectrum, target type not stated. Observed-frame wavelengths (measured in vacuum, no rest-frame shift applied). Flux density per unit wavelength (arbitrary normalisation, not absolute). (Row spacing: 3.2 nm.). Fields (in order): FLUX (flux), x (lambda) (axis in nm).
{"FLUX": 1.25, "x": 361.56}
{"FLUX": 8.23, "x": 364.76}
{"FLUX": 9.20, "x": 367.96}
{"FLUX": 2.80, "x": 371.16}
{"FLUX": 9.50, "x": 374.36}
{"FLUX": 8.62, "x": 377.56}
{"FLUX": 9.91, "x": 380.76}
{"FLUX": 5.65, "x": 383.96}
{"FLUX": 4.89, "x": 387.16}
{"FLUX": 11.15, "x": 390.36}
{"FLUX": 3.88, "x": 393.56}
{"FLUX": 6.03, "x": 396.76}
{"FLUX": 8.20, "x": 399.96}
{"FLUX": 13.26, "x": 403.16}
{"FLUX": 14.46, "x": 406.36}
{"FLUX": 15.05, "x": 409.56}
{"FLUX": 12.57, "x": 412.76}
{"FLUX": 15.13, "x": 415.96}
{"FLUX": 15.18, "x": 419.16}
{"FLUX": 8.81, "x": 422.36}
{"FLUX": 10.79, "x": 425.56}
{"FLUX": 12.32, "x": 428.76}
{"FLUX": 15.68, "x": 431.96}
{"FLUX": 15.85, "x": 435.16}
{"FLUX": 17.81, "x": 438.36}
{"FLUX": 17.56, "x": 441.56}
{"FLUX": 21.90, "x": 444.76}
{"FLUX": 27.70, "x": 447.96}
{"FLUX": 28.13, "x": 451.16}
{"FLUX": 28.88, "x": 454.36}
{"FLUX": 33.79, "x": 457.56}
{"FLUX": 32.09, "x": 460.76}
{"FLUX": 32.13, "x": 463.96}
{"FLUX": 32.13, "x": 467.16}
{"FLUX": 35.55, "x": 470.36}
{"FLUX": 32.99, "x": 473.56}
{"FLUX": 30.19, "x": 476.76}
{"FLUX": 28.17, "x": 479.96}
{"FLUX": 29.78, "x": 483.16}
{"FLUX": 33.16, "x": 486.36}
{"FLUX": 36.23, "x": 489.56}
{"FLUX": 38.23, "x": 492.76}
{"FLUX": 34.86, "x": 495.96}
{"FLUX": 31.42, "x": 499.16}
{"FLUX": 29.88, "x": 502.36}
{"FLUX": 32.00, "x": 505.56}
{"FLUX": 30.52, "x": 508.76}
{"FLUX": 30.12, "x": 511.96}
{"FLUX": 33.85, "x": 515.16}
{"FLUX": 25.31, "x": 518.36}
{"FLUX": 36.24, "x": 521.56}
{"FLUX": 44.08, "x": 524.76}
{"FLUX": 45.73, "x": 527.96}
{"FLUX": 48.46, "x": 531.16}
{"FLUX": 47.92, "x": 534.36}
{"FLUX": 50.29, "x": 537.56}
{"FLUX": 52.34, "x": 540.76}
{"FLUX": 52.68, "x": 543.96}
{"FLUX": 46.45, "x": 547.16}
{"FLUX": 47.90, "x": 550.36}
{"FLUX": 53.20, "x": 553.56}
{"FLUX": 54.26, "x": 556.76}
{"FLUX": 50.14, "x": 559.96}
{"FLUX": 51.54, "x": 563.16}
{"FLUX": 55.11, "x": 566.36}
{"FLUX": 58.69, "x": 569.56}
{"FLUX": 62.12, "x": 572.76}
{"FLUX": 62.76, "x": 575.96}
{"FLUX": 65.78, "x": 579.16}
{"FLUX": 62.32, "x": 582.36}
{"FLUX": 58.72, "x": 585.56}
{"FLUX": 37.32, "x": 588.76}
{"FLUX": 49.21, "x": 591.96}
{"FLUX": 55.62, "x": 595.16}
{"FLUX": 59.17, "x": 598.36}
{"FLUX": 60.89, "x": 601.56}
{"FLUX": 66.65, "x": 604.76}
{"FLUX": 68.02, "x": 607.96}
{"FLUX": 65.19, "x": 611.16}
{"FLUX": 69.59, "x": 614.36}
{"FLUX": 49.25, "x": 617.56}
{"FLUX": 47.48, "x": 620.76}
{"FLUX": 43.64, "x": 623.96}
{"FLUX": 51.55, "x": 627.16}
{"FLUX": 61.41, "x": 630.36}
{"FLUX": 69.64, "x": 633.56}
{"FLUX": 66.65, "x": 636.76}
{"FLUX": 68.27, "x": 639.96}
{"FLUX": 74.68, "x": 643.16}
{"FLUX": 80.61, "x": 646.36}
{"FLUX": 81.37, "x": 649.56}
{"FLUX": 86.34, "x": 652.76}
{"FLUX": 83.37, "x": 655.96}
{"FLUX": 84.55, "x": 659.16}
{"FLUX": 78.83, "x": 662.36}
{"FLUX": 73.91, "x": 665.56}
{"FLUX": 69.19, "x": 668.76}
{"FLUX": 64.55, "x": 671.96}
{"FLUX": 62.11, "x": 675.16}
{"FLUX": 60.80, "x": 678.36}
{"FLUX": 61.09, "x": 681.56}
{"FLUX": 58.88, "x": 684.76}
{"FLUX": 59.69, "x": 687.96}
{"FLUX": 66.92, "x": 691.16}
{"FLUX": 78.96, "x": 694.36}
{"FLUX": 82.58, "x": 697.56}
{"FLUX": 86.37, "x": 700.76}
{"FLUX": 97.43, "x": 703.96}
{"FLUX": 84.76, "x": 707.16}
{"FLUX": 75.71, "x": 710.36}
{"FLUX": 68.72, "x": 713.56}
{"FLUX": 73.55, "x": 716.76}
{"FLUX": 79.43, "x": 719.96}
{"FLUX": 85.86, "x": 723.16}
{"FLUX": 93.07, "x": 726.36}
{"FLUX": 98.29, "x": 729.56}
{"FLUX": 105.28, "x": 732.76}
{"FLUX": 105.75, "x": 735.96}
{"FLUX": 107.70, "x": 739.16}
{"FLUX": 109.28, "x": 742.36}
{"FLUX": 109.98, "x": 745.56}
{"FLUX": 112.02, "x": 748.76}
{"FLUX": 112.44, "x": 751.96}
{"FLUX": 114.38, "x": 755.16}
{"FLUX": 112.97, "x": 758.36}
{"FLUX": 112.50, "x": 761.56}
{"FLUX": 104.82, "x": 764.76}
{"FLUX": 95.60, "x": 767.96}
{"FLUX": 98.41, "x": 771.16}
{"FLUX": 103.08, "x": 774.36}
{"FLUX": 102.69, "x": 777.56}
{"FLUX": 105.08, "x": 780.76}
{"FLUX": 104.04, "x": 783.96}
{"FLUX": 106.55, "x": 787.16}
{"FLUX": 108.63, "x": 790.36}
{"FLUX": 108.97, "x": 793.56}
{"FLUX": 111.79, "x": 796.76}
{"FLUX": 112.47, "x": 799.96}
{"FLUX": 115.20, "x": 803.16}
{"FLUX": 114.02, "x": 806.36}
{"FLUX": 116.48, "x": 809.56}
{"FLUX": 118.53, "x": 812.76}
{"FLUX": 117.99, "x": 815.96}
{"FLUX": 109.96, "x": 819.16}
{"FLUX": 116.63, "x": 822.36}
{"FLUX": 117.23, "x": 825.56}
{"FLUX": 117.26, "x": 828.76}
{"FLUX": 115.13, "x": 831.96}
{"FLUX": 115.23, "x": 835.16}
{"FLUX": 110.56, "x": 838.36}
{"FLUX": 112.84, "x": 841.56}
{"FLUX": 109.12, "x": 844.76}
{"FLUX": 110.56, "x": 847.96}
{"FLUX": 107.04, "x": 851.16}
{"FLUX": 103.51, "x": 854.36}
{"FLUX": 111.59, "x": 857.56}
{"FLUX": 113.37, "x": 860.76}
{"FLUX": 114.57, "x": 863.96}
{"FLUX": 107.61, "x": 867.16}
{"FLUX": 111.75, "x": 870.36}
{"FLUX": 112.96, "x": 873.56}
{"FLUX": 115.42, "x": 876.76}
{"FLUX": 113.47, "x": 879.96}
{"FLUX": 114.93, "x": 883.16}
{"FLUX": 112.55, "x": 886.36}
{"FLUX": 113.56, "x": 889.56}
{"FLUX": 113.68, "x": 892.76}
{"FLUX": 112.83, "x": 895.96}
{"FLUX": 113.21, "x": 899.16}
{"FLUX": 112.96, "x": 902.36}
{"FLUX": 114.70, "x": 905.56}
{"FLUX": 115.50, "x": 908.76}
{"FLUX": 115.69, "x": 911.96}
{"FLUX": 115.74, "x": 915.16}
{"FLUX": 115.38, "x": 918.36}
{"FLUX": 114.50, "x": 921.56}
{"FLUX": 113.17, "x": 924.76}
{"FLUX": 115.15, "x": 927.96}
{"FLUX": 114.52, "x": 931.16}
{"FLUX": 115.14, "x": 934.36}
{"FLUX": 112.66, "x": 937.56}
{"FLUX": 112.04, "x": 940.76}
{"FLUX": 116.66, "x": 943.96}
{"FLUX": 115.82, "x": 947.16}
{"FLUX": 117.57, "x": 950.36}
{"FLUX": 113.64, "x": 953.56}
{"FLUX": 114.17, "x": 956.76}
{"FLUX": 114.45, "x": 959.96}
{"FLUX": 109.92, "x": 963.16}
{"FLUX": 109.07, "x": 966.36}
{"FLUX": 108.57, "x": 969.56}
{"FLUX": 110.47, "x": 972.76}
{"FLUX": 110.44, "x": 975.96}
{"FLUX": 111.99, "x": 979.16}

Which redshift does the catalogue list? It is 0.000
